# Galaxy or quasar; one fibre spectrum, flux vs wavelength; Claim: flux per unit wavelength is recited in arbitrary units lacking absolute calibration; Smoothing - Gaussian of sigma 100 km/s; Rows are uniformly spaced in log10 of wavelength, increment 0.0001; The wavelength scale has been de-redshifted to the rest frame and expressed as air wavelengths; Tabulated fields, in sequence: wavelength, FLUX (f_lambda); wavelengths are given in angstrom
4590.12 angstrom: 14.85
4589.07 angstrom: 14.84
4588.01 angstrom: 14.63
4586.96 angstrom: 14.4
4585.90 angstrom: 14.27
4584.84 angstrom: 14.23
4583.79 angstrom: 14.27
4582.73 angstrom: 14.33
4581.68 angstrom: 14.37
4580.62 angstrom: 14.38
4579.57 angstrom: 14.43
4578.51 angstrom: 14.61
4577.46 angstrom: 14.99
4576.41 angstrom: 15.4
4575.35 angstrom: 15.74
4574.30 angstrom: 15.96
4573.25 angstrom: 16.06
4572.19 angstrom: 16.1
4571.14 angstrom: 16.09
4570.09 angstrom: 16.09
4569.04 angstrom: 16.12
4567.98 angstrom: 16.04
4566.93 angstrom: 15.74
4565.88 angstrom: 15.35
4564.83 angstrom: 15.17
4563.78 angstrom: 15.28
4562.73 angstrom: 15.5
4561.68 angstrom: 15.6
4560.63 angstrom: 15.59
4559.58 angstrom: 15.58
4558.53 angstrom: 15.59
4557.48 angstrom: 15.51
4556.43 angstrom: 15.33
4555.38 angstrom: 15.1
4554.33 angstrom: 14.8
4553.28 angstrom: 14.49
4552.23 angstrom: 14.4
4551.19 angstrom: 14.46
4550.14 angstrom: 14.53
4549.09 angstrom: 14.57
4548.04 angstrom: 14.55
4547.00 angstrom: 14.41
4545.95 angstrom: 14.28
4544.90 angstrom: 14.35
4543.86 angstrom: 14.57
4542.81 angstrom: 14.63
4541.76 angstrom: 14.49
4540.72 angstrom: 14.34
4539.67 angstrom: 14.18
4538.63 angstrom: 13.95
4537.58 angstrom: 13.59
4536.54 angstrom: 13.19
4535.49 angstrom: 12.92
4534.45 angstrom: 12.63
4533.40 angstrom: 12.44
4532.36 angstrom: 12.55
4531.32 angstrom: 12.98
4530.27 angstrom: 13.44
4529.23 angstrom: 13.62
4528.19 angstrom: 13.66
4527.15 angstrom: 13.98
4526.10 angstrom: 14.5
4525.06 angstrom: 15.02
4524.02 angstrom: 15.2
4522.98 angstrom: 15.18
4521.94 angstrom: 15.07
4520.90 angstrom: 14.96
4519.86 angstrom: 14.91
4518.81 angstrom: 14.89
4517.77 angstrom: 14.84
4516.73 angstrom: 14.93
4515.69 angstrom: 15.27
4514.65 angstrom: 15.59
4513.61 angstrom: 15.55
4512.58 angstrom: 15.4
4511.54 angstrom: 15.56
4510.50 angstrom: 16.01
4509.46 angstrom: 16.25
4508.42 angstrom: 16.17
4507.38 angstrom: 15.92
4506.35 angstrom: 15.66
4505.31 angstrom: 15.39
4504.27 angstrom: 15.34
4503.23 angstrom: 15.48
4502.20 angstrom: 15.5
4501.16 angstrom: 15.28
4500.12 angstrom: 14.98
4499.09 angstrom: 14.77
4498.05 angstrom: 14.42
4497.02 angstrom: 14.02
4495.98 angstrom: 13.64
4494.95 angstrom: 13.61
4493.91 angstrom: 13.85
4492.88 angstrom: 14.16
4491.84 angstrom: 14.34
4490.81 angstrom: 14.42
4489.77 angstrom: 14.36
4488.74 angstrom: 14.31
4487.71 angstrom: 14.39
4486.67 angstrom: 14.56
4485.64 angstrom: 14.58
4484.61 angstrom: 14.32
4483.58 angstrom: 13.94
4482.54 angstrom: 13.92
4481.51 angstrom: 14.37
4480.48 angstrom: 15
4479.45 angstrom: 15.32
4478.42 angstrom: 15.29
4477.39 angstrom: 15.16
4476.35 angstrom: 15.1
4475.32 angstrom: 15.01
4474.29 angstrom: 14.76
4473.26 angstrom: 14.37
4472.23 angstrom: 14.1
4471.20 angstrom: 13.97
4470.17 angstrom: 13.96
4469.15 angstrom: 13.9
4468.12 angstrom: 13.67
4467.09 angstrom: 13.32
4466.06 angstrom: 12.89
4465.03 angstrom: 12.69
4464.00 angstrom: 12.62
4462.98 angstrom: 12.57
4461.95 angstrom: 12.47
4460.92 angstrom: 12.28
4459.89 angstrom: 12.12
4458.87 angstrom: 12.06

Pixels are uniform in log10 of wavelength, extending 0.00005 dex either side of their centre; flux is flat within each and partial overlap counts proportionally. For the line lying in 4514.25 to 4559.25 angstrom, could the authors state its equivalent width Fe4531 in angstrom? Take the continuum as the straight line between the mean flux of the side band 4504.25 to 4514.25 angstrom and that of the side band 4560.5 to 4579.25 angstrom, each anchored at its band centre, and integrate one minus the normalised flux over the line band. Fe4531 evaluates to 3.78 angstrom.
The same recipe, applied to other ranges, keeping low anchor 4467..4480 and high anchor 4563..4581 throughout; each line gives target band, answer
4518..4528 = 0.1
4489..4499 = 0.4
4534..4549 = 1.2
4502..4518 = -0.7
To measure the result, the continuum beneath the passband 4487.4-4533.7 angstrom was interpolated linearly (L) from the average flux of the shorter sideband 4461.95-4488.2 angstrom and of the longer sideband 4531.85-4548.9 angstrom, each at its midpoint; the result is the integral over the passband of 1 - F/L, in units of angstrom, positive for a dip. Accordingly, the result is -2.5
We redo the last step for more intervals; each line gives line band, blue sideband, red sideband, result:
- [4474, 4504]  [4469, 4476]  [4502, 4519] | 0.6 angstrom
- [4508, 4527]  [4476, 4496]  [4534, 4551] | -1.4 angstrom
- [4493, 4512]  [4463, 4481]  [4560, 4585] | -0.8 angstrom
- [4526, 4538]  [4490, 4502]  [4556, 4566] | 1.4 angstrom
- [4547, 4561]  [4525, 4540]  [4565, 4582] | -0.4 angstrom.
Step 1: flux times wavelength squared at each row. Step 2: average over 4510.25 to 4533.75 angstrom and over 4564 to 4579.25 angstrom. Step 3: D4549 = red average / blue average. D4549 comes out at 1.1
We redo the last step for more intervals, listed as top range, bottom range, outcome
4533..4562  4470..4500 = 1.03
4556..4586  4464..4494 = 1.12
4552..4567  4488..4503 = 1.09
